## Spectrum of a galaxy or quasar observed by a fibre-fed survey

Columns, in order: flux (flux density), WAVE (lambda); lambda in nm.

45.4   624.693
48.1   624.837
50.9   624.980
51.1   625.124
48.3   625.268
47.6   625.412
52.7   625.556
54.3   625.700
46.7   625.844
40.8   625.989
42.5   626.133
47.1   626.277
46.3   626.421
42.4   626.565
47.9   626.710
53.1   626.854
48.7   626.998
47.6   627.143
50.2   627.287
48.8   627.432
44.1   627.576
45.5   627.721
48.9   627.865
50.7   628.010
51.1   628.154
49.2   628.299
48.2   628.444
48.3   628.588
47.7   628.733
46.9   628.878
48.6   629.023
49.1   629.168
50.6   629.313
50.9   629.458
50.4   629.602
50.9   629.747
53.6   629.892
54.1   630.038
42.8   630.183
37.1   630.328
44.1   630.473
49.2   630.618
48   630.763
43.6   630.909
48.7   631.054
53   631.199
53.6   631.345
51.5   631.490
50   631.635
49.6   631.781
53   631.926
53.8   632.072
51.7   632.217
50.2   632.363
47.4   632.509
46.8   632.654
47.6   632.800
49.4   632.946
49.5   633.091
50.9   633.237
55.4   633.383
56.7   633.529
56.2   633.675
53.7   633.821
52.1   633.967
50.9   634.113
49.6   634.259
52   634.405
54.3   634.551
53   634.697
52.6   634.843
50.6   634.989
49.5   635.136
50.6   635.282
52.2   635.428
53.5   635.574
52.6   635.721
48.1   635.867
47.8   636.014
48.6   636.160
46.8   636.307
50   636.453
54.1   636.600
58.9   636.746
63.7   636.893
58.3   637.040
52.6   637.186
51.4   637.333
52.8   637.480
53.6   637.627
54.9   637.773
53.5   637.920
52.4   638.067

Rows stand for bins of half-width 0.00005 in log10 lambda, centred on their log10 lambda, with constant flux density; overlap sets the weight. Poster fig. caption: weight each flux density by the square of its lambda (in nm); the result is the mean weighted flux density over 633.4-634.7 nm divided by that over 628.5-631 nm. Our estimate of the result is 1.12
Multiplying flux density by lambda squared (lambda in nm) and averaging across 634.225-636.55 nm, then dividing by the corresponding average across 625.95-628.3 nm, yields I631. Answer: 1.1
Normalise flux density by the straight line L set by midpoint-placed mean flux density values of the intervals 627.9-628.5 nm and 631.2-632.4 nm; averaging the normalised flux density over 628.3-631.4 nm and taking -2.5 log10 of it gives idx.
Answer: 0.05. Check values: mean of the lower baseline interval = 49.8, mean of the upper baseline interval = 51.8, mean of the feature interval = 48.5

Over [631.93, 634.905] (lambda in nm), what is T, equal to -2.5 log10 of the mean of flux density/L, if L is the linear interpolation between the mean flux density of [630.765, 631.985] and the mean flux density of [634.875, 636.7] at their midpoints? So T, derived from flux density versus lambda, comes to -0.03 mag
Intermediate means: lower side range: 50.2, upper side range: 50.5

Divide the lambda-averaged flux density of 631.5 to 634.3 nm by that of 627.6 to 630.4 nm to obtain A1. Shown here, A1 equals 1.06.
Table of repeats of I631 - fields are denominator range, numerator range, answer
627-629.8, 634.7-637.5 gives 1.10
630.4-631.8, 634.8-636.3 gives 1.04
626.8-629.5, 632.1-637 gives 1.08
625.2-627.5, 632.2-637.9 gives 1.12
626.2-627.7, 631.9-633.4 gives 1.08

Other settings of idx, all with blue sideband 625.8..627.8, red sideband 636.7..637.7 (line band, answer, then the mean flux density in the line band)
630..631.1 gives 0.097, 45.6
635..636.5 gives 0.094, 50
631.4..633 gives 0.026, 50.1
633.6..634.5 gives 0.011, 52.5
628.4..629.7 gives -0.011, 49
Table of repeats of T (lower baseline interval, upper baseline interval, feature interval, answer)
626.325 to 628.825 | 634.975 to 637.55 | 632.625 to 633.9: -0.02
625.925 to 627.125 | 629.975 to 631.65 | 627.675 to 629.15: -0.04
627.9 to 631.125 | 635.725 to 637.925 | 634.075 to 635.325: 0.00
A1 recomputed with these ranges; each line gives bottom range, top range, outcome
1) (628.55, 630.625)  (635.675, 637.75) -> 1.10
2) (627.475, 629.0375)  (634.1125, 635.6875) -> 1.08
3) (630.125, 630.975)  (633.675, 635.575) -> 1.18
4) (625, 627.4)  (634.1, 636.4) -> 1.06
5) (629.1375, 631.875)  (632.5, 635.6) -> 1.05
